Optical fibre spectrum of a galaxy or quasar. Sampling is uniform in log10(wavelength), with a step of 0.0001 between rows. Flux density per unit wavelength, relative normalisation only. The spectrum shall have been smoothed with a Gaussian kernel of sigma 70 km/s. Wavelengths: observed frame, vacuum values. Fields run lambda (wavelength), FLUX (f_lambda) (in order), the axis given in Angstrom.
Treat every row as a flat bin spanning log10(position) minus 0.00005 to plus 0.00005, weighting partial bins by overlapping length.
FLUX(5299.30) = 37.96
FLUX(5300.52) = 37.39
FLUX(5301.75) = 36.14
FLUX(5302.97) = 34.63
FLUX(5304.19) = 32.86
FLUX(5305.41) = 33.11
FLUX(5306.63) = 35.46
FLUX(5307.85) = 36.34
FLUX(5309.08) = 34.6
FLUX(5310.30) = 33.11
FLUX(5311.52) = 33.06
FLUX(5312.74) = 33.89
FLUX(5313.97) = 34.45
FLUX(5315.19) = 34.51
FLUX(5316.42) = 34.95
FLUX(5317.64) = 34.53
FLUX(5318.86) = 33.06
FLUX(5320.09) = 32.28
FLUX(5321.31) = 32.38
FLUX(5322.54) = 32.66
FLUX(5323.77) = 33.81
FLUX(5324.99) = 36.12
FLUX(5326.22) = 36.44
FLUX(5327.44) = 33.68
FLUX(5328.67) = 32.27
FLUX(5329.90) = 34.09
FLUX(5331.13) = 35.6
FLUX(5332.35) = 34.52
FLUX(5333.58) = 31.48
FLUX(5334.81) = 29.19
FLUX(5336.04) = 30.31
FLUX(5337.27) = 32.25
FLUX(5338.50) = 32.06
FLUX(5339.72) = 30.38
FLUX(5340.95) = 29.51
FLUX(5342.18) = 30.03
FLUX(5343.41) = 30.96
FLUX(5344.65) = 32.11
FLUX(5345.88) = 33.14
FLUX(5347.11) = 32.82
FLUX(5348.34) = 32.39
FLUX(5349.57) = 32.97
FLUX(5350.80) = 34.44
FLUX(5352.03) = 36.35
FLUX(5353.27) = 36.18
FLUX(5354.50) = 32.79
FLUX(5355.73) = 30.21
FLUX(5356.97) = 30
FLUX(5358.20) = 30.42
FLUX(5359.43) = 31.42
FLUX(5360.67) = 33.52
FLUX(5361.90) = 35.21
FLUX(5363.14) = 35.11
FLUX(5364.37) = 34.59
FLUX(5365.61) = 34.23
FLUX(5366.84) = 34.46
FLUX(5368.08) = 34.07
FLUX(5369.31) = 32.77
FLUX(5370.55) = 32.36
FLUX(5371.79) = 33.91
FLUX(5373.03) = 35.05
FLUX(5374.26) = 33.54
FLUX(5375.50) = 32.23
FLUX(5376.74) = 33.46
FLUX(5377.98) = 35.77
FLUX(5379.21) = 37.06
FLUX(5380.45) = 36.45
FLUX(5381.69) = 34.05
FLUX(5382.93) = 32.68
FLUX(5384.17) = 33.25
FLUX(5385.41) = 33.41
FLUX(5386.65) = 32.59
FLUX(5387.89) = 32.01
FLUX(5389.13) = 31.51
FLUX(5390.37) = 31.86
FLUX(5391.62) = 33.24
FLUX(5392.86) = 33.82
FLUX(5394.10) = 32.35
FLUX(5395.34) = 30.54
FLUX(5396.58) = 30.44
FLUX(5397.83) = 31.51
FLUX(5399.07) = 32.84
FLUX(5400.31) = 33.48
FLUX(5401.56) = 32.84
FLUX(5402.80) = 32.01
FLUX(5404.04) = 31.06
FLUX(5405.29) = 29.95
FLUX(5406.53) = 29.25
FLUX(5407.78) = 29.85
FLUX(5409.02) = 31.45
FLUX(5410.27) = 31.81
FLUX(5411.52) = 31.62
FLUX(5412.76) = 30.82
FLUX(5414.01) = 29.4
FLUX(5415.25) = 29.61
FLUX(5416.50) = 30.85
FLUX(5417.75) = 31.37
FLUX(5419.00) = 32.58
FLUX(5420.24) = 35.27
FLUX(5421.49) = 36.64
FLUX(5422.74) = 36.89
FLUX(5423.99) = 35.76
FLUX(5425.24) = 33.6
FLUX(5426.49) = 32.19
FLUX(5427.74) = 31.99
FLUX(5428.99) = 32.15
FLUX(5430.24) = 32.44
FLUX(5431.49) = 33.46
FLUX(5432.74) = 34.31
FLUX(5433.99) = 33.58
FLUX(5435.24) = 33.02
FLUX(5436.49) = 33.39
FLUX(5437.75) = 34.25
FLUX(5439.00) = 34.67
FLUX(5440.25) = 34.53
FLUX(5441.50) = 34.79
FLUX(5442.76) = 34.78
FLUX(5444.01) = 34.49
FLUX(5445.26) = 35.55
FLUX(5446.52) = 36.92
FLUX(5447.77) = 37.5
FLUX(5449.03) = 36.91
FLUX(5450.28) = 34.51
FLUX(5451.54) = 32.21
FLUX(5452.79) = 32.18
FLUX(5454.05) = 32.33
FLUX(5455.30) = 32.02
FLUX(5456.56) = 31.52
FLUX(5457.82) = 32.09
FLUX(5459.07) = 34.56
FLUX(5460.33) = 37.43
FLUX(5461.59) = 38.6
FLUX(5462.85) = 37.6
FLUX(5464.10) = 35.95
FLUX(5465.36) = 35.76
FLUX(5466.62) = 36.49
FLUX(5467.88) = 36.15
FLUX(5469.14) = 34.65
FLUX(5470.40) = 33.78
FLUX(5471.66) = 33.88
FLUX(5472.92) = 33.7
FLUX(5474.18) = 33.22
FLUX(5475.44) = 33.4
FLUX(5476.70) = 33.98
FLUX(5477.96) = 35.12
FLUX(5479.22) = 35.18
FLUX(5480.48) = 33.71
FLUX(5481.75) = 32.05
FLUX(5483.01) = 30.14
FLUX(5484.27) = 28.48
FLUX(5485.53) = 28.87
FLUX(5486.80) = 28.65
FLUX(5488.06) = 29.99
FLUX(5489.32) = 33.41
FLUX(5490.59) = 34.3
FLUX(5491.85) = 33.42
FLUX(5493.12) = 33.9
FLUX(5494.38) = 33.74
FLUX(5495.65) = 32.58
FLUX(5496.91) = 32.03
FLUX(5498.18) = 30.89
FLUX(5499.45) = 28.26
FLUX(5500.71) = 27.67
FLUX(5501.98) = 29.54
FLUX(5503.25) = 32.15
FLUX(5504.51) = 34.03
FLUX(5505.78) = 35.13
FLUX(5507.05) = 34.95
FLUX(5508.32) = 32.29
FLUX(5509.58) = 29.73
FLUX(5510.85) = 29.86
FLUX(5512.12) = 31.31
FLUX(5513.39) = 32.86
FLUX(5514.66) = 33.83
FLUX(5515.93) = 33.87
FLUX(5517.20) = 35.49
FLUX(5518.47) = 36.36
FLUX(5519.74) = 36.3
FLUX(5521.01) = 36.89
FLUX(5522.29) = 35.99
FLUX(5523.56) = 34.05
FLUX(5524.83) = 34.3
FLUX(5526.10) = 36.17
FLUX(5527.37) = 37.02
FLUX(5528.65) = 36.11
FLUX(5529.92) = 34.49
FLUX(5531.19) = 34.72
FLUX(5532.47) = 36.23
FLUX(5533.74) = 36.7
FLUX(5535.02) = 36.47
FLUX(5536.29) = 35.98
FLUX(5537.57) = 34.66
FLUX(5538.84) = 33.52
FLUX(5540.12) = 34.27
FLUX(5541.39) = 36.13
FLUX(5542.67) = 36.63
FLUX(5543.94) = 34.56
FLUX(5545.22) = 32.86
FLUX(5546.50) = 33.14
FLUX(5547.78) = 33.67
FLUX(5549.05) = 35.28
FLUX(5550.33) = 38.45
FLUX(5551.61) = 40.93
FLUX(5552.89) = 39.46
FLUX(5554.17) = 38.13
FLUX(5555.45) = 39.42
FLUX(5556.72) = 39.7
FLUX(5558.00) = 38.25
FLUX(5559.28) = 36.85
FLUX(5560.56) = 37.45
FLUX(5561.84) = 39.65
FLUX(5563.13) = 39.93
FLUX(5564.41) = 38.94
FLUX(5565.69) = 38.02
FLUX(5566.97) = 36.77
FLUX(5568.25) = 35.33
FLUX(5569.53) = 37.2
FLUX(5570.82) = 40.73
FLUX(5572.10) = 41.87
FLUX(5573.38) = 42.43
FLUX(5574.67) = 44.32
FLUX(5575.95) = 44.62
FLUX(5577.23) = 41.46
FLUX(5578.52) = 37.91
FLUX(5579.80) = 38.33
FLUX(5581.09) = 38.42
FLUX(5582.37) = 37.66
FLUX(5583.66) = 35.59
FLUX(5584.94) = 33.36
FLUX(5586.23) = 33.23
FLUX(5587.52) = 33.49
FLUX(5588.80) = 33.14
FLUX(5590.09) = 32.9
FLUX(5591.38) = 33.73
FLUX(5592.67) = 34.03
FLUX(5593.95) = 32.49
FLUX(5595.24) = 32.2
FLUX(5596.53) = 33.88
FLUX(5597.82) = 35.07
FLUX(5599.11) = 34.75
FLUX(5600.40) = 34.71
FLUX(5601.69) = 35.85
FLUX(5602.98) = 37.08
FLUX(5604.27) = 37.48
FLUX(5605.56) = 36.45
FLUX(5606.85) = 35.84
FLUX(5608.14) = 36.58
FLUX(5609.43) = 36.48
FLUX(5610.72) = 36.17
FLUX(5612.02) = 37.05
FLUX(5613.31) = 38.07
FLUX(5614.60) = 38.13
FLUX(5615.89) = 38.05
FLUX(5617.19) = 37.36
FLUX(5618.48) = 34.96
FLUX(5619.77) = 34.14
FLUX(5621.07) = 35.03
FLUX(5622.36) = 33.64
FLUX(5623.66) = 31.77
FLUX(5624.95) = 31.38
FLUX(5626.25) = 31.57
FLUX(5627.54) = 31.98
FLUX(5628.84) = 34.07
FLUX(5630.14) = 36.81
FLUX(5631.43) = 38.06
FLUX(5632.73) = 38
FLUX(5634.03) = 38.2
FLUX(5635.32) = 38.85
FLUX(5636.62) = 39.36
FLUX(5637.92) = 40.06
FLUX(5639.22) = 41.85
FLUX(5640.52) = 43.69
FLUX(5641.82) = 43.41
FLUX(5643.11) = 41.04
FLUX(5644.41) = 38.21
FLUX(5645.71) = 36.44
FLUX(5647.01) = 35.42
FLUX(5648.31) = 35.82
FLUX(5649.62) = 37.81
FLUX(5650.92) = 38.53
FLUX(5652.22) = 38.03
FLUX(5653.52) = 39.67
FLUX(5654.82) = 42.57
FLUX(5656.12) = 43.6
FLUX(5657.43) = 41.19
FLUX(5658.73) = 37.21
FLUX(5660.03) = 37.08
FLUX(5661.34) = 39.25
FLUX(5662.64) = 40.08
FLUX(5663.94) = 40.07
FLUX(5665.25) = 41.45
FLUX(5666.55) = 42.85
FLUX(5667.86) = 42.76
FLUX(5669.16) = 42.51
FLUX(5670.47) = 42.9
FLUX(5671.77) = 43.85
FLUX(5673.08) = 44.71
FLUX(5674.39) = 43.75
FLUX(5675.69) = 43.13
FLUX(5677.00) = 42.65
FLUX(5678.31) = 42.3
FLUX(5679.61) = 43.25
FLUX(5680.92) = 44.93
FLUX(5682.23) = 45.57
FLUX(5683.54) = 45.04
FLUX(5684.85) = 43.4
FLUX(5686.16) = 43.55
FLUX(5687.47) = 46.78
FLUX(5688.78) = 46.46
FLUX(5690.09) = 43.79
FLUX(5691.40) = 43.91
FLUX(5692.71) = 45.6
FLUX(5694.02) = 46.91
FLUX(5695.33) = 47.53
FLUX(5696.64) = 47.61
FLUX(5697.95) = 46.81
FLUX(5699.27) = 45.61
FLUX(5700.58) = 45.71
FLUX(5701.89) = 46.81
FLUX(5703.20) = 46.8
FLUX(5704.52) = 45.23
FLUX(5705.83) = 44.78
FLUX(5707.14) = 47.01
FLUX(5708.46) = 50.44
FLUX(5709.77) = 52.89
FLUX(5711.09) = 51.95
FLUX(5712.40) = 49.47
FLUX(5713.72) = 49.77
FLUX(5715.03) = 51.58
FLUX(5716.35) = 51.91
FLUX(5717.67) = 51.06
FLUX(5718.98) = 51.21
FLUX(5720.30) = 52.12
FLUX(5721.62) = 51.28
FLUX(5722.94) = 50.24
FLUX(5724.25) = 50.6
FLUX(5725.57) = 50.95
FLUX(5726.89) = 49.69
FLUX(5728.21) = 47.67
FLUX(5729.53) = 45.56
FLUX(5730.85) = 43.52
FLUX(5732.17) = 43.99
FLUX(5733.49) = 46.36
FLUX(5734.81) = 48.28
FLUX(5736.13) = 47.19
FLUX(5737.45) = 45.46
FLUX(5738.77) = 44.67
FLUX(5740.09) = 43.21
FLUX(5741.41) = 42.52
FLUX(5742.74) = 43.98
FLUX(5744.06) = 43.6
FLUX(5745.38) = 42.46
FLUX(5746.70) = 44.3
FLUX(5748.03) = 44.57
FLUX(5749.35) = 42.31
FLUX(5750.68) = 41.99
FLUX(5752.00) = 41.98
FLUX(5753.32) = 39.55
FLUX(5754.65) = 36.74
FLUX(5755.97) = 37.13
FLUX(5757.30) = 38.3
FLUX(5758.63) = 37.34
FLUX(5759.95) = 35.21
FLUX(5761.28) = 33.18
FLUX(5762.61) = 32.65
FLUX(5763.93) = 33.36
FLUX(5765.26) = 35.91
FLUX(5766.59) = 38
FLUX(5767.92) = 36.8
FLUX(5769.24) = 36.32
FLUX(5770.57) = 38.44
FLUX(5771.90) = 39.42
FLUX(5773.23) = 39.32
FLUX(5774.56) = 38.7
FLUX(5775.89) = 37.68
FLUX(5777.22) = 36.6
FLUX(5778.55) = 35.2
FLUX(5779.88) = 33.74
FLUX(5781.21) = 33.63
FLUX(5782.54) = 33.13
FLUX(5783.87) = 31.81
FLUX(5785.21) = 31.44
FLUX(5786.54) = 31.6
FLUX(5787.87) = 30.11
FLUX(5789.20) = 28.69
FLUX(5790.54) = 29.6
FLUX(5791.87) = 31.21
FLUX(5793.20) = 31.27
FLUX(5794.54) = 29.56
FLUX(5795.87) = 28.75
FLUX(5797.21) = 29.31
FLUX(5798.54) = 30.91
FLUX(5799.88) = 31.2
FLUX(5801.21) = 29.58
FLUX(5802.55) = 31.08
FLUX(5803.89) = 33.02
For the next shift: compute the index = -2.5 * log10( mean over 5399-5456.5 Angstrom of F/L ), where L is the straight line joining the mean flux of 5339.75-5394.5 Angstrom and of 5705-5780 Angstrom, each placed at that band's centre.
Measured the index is 0.05 mag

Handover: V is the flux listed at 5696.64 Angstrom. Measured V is 47.61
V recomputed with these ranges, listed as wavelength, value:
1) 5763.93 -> 33.36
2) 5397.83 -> 31.51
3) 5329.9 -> 34.09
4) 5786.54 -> 31.6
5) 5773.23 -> 39.32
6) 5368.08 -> 34.07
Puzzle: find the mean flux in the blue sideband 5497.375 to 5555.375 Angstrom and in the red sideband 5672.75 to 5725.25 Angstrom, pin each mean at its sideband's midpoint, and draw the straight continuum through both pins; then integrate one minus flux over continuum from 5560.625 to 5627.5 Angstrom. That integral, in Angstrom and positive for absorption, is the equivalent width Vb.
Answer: 5.0 Angstrom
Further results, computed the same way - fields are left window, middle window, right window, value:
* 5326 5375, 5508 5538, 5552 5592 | 1.8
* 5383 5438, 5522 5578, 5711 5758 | 1.3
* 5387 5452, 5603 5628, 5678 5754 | 3.8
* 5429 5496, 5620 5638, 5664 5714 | 2.9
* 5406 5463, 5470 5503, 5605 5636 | 2.0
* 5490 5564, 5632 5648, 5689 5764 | 0.5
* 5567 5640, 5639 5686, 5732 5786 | -4.8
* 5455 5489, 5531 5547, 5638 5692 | 0.6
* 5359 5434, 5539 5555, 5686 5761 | 1.1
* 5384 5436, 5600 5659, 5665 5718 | 7.7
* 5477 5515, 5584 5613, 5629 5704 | 2.4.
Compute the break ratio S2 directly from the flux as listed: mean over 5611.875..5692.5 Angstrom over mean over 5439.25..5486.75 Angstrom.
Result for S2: 1.2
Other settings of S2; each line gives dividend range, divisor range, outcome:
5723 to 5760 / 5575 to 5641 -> 1.21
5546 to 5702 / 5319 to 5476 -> 1.17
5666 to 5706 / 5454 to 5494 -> 1.33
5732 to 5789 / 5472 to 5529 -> 1.17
